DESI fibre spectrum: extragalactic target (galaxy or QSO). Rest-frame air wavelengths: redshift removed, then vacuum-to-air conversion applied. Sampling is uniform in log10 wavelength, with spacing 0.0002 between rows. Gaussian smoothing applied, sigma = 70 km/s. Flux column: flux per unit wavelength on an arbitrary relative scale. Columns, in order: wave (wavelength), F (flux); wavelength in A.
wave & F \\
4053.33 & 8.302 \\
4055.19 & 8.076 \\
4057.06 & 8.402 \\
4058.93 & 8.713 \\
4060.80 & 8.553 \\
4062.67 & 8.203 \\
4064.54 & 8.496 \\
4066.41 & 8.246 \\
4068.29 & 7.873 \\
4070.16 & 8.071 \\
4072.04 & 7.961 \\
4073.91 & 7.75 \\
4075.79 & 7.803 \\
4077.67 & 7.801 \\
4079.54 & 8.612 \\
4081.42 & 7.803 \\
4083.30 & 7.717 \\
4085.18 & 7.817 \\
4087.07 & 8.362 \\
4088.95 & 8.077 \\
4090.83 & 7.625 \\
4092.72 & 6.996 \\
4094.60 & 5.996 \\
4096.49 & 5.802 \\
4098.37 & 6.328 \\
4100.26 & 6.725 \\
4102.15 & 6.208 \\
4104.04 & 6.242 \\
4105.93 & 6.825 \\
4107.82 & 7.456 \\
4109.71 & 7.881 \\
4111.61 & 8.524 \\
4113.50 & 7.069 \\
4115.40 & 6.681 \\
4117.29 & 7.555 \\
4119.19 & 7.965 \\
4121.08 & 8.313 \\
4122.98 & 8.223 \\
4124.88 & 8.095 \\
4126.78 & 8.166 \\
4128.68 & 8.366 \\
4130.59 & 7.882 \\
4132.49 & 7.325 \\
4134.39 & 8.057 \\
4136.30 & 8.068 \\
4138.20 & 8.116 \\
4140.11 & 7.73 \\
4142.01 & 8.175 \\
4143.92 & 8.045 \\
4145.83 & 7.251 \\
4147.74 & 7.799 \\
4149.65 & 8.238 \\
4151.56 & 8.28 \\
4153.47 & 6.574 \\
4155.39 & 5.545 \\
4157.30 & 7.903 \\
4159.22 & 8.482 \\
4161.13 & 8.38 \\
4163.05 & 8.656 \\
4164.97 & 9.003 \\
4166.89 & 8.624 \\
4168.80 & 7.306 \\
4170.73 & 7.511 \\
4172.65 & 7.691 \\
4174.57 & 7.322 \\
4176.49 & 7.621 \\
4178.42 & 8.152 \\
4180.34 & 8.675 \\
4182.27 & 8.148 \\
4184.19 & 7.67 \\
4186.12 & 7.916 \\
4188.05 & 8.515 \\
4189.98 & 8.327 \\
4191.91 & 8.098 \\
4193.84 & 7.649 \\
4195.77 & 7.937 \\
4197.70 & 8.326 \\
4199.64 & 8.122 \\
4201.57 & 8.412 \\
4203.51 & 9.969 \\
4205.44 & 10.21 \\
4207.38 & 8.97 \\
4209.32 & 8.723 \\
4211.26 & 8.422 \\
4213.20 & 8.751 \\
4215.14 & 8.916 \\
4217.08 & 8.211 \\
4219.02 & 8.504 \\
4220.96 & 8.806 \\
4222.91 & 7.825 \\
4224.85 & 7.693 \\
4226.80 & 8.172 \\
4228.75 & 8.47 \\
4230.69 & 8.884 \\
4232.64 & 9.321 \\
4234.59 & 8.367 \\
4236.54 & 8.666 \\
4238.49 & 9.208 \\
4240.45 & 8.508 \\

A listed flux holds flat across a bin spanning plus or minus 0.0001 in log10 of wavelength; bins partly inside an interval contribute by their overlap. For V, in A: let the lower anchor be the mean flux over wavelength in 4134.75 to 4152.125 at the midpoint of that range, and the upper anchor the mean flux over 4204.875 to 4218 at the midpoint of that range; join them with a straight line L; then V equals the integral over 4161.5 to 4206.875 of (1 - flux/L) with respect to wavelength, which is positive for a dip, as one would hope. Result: 1.2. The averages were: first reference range 7.96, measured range 8.26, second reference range 8.85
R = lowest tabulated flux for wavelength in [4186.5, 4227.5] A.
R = 7.649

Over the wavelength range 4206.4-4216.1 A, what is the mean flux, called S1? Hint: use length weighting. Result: 8.75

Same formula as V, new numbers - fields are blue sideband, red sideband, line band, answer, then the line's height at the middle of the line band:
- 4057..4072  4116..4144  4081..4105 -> 3.31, 8.16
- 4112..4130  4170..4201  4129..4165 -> 0.26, 7.91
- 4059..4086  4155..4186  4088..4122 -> 3.85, 8.04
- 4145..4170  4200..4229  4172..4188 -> 0.45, 8.17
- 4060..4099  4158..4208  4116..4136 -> 0.00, 7.97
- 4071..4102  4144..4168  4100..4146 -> 0.08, 7.67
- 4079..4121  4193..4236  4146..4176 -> 0.66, 7.98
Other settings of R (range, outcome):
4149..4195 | 5.545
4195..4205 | 7.937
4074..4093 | 6.996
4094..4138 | 5.802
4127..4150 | 7.251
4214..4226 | 7.693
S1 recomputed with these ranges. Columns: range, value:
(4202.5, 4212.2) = 9.25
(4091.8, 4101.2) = 6.37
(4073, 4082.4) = 7.95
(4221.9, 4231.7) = 8.21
